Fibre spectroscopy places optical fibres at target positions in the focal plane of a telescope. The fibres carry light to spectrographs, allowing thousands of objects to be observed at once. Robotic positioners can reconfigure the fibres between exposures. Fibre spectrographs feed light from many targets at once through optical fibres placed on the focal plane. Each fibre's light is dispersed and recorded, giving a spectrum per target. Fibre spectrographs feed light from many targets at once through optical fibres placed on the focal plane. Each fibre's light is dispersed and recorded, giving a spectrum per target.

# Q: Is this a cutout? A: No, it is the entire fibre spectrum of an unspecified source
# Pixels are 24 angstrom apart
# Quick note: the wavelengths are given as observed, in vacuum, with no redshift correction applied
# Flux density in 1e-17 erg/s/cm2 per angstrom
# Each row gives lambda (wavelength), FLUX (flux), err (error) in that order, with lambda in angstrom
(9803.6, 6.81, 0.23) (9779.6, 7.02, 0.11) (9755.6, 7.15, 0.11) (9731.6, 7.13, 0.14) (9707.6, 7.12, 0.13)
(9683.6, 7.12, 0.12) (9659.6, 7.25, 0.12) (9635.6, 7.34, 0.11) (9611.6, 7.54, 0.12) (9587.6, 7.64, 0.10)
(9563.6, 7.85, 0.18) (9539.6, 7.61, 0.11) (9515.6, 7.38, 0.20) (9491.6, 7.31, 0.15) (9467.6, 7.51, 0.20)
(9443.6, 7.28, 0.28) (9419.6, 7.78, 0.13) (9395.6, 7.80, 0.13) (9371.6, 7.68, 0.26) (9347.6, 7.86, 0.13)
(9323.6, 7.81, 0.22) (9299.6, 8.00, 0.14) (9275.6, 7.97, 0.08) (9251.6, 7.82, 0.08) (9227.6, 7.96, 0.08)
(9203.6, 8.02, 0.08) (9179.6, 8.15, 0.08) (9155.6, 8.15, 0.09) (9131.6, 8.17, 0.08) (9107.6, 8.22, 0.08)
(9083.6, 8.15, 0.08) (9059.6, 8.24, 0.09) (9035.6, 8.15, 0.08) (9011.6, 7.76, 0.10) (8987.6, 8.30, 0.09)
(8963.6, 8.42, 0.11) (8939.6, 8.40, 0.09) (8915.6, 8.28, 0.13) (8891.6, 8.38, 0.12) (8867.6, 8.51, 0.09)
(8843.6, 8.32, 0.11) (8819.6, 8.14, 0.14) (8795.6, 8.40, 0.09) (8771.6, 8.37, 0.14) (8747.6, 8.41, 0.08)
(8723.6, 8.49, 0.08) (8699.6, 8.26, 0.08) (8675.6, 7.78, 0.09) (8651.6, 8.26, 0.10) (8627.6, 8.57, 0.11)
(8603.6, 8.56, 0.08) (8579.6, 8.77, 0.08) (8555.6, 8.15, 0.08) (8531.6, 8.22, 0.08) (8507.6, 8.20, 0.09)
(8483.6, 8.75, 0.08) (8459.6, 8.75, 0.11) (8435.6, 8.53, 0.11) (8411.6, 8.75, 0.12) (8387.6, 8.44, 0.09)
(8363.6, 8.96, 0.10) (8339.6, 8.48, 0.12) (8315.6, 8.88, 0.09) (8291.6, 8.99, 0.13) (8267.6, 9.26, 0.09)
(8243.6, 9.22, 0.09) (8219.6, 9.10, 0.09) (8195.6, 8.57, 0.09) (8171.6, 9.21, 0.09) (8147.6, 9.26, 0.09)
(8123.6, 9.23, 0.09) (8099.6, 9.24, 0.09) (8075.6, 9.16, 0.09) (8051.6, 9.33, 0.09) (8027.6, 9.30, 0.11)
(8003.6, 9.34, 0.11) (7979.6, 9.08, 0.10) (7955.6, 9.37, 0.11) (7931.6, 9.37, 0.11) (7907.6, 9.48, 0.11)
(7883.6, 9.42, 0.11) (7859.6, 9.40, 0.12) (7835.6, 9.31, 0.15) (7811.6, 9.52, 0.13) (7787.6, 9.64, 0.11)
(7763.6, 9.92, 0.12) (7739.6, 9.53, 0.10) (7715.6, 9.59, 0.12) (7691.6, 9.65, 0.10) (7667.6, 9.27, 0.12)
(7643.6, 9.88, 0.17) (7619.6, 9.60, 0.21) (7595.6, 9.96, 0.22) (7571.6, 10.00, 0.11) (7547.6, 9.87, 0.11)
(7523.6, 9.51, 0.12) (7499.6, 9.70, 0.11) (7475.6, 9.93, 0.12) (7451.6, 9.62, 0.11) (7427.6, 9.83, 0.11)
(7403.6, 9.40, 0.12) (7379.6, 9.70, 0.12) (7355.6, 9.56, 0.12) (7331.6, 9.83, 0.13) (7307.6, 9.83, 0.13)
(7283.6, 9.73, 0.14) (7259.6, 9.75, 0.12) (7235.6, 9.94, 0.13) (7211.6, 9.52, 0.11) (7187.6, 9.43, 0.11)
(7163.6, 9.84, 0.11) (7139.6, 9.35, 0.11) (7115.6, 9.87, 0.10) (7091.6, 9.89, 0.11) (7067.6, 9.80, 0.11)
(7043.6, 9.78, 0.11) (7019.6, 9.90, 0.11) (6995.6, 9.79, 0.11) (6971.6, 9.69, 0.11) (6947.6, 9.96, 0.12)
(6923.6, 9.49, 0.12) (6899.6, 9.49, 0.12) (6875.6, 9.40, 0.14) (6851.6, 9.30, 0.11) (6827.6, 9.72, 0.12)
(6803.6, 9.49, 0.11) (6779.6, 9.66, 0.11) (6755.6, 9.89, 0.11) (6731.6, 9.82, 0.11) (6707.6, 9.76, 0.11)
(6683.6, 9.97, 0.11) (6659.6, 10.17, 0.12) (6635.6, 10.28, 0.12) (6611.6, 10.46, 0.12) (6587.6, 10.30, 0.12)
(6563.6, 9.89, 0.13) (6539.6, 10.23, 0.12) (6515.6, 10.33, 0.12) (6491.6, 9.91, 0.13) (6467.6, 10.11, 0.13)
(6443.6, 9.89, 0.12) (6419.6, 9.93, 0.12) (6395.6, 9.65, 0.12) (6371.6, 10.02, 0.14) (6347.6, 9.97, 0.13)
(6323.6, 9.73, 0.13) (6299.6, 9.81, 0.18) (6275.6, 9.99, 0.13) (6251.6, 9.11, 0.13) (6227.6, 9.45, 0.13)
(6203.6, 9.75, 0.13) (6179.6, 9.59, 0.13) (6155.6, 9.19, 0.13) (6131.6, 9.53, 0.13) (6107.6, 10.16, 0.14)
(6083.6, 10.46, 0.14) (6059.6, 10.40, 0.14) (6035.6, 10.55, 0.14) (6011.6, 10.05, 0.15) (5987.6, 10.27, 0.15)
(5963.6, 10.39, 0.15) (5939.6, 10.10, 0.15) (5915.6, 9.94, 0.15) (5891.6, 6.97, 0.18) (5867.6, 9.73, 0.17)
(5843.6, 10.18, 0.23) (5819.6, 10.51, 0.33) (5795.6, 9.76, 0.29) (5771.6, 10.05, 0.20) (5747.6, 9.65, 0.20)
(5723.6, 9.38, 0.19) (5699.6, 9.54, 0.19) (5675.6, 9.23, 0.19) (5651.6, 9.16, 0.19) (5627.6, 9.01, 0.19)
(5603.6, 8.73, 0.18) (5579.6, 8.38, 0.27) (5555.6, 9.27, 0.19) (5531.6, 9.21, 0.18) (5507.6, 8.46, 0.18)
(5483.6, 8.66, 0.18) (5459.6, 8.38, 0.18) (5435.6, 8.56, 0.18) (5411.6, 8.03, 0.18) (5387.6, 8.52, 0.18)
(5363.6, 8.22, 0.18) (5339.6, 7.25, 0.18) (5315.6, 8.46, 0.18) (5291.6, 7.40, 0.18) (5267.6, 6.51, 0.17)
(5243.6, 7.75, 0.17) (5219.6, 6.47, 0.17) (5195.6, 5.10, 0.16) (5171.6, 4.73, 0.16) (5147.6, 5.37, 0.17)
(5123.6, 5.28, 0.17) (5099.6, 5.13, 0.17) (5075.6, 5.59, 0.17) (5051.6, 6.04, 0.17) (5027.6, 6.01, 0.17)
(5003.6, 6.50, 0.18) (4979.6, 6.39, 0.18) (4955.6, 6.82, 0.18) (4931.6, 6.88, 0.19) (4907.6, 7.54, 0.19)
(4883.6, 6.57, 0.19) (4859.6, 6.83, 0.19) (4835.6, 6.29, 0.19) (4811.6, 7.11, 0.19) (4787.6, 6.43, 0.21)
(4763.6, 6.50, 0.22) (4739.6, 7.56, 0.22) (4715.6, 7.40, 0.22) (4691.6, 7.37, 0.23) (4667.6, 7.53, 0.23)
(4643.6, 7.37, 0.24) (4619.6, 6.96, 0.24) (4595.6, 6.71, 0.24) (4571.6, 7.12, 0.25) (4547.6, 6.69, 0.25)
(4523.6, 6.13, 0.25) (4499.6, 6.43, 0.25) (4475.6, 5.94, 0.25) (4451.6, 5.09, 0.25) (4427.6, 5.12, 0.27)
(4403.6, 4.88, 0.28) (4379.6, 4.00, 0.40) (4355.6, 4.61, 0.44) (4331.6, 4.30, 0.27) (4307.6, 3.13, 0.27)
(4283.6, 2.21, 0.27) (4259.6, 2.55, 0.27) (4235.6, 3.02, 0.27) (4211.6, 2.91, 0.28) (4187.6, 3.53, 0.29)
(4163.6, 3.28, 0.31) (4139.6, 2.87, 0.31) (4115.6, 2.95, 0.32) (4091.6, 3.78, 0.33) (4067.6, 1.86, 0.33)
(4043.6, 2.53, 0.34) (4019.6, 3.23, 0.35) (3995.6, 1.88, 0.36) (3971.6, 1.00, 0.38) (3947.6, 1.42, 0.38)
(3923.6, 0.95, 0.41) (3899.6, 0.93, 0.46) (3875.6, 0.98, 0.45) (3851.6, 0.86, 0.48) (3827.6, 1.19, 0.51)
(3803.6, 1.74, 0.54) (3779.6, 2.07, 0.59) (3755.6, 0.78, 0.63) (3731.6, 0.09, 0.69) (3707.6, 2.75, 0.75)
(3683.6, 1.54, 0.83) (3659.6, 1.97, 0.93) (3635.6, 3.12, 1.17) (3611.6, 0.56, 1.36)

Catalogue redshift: 0.000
